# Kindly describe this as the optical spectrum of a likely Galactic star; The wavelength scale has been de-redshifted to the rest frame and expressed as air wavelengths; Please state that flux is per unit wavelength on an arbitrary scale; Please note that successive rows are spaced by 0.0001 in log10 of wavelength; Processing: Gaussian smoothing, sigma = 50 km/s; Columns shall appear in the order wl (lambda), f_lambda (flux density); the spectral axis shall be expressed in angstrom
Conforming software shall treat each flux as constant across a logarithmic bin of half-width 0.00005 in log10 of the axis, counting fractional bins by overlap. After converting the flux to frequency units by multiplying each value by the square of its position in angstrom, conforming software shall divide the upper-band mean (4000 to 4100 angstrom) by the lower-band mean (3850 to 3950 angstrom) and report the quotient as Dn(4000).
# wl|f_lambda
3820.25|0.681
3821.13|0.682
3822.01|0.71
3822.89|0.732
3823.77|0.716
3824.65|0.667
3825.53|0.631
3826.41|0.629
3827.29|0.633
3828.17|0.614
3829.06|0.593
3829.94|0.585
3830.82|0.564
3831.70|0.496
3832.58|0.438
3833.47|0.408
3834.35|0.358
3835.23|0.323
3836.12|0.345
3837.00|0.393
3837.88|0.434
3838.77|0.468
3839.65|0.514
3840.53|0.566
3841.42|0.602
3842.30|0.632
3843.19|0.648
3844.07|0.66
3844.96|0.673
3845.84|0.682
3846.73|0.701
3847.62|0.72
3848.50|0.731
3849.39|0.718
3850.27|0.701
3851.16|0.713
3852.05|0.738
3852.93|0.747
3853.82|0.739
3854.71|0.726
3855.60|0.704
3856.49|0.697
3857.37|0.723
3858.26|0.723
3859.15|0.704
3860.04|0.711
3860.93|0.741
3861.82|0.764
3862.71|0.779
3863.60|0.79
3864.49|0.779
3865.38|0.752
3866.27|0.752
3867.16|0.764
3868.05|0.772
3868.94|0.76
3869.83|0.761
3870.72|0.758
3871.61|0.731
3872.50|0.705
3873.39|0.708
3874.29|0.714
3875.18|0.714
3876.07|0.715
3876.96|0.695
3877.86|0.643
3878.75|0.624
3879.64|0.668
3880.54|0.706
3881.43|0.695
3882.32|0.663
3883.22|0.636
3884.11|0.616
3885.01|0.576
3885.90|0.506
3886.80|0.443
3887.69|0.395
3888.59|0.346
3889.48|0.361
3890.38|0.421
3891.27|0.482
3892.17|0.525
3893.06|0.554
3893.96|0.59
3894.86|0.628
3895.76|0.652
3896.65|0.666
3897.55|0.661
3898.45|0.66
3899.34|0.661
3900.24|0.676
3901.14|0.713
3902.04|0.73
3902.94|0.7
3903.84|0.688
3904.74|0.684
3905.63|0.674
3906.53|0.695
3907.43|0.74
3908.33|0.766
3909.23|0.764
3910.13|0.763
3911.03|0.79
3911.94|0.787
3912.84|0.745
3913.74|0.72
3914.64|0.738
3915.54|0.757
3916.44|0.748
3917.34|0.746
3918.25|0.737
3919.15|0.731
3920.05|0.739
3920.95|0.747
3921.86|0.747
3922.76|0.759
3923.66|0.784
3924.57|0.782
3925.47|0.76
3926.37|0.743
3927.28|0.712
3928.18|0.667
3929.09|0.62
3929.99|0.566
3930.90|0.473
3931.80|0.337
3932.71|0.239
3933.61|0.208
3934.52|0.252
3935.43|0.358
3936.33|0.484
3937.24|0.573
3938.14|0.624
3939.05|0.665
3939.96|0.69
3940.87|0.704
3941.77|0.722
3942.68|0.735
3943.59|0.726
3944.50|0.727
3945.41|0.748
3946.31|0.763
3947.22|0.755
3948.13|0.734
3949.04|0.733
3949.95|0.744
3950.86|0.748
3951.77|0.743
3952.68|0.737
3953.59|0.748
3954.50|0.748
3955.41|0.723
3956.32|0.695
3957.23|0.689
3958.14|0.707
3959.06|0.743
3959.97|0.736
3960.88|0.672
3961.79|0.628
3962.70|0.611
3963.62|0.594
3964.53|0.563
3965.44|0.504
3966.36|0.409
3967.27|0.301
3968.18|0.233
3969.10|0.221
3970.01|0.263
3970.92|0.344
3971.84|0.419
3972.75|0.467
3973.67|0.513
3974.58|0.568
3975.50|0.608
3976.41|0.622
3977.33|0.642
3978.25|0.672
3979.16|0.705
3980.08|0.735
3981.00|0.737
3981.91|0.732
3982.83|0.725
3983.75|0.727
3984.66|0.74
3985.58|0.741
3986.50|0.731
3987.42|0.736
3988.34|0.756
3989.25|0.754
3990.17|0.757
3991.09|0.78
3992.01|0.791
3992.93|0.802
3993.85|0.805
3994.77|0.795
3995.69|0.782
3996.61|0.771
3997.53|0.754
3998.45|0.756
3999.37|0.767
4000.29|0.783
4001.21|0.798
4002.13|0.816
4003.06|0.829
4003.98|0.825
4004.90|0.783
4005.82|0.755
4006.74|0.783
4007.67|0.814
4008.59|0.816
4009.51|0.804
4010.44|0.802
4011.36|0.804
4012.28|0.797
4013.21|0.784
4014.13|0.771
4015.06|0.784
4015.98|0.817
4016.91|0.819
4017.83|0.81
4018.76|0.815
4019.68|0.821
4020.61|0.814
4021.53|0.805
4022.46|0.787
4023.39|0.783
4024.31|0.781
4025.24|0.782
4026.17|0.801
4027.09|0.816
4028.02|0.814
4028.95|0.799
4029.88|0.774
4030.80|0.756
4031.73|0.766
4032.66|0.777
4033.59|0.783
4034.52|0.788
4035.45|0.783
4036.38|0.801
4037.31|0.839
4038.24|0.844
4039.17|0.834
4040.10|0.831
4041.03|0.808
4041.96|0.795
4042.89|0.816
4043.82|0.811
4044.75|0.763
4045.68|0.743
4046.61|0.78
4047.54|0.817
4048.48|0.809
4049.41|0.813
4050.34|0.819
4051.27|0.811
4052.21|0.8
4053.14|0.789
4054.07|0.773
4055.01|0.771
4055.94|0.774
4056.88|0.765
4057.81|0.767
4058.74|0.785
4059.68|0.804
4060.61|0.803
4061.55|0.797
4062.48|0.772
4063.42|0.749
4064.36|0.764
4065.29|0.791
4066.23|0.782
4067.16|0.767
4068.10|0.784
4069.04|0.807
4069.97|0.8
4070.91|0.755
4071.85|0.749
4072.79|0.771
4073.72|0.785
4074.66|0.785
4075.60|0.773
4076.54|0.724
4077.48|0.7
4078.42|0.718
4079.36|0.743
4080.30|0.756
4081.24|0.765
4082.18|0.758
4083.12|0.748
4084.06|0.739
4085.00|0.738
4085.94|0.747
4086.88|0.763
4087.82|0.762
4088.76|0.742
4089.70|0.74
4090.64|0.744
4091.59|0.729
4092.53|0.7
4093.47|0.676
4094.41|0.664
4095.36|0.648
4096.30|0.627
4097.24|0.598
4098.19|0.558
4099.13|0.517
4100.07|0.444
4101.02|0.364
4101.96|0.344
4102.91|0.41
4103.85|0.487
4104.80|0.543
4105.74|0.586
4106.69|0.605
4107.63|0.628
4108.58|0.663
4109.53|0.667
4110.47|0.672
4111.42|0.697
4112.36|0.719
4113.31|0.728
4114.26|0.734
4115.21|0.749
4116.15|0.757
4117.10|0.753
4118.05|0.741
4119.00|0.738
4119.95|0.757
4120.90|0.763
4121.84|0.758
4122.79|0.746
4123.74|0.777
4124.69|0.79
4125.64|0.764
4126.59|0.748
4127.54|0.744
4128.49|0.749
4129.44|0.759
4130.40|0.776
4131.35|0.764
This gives 1.2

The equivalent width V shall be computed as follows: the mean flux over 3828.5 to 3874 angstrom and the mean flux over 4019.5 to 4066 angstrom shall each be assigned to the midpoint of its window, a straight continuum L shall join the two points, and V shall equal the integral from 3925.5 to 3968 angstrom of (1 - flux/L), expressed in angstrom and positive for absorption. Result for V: 6.0 angstrom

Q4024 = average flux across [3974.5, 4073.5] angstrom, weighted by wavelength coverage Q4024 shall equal 0.778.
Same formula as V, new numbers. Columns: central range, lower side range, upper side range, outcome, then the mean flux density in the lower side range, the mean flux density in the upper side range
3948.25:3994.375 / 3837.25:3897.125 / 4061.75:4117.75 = 2.0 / 0.655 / 0.692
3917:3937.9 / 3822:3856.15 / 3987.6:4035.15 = 3.0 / 0.605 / 0.79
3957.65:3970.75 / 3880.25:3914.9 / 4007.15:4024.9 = 3.9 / 0.636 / 0.801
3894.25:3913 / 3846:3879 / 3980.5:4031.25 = 1.0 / 0.728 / 0.783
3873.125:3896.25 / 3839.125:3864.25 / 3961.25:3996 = 3.1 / 0.698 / 0.619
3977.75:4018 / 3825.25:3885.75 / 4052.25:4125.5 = -5.0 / 0.652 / 0.711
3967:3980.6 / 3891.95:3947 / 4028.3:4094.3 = 4.1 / 0.662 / 0.774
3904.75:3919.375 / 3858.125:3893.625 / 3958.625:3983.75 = -3.0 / 0.653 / 0.557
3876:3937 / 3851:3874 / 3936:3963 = 7.8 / 0.74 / 0.703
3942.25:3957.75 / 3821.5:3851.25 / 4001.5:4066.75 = -0.6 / 0.587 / 0.795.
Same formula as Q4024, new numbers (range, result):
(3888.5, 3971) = 0.636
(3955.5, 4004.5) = 0.659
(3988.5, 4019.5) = 0.792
